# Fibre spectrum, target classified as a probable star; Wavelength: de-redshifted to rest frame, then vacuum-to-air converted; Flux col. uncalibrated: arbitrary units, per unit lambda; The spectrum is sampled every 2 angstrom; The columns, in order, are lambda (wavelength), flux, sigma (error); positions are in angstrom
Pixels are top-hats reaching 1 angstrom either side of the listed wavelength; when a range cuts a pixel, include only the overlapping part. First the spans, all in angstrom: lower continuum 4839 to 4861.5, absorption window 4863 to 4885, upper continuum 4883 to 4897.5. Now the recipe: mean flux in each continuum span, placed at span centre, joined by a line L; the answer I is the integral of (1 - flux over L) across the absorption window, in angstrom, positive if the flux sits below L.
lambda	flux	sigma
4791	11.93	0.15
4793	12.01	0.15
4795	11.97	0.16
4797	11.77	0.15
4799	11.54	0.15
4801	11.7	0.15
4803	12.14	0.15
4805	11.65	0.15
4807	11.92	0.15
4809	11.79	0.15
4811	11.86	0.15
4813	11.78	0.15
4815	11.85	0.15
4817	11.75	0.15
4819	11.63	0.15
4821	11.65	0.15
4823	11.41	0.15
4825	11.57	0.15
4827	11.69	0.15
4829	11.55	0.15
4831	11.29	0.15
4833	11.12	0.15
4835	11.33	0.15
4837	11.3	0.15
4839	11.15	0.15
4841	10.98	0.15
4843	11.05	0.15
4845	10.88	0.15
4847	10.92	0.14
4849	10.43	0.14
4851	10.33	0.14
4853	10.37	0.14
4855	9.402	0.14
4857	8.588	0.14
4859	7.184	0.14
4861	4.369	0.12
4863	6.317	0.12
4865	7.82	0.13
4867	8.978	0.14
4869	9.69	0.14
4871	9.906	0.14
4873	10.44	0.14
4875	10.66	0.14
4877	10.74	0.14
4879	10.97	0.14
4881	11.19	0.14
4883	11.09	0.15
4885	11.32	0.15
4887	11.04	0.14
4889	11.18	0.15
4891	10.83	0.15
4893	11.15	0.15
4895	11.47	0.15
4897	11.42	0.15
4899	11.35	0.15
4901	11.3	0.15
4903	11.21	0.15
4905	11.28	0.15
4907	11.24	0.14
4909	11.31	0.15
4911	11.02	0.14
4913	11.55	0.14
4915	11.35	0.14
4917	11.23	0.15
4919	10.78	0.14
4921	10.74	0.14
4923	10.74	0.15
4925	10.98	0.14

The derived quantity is 1.2 angstrom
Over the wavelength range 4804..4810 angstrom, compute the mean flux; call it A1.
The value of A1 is 11.8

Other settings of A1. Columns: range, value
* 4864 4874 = 9.37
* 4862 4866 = 7.07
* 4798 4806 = 11.8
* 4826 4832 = 11.5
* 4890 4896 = 11.2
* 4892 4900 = 11.3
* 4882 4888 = 11.2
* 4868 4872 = 9.8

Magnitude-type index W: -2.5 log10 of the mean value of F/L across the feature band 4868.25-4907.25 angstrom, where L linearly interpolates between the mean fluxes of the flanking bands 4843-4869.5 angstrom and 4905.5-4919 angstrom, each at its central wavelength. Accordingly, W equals -0.08 mag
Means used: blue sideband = 8.93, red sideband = 11.2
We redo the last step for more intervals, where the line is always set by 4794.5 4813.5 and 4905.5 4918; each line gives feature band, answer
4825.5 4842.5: 0.03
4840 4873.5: 0.24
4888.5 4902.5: 0.01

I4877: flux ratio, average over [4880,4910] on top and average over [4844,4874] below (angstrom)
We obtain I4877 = 1.24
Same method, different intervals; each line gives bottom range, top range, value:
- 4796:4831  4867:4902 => 0.93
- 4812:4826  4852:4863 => 0.67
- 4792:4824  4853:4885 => 0.79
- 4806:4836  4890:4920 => 0.97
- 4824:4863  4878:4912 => 1.10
